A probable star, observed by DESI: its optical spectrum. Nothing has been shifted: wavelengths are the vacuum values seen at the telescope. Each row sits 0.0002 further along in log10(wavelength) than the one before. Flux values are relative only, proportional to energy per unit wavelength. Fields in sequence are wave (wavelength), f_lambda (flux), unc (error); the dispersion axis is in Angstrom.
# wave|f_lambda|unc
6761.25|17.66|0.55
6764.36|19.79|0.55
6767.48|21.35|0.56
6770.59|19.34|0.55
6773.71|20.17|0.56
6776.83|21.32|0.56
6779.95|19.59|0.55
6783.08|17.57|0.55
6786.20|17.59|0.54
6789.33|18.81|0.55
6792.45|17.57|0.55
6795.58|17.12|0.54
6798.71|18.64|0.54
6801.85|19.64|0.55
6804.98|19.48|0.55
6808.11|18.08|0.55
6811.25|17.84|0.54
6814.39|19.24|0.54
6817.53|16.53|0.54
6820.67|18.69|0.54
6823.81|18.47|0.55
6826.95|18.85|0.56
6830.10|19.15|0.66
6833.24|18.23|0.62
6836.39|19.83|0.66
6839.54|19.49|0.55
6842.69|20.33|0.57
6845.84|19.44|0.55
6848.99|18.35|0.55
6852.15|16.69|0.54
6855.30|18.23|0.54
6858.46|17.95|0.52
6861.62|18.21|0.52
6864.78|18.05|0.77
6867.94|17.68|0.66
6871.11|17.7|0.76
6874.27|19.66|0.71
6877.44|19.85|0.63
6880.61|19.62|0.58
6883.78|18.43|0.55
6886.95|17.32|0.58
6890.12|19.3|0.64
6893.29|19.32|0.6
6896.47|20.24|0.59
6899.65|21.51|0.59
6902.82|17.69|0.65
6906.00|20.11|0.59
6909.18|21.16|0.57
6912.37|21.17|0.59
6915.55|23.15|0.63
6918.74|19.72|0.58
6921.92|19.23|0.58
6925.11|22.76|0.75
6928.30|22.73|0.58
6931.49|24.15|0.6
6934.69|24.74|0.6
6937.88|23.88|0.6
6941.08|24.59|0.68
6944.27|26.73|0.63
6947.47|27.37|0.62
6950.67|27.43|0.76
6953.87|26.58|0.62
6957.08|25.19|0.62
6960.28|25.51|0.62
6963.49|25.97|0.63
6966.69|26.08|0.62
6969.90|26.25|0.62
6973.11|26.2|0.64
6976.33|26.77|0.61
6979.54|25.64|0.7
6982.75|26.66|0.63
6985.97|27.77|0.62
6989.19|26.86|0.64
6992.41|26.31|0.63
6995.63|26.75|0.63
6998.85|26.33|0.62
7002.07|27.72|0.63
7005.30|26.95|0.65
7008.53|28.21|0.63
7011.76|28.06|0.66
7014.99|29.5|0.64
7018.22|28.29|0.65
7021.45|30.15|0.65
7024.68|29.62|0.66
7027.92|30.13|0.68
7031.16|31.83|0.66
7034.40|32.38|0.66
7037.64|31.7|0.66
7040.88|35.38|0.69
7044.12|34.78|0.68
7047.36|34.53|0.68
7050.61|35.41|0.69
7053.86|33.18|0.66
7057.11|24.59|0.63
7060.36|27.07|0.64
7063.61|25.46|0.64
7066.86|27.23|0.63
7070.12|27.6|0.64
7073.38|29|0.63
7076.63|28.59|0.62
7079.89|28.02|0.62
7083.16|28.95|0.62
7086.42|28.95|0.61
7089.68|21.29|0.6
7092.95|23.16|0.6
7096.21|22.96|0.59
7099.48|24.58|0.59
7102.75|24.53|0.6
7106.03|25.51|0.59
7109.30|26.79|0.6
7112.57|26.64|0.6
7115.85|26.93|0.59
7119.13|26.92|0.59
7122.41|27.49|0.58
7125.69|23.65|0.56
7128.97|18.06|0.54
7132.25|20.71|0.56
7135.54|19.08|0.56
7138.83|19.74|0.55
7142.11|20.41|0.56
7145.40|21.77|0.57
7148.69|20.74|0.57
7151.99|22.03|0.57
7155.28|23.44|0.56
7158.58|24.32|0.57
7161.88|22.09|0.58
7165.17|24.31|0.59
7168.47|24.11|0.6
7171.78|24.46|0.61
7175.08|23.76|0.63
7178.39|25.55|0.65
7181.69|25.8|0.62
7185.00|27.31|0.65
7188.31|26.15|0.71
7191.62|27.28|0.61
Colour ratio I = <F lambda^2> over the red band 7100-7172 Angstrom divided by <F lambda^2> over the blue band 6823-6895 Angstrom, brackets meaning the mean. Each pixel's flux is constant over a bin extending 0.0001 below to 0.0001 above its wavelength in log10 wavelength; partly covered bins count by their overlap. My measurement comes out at 1.35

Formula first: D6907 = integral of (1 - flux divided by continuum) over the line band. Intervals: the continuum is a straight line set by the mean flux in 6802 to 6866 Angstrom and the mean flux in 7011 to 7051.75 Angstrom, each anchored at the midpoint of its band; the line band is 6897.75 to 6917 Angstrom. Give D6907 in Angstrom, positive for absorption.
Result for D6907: 2.2 Angstrom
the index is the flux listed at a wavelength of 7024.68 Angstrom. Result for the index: 29.62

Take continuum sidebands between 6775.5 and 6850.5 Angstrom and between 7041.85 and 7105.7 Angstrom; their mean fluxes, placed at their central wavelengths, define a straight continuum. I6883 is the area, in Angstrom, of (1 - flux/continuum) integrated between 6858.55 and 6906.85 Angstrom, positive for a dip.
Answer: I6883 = 5.2 Angstrom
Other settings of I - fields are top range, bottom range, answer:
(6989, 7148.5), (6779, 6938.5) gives 1.48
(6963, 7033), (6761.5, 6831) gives 1.56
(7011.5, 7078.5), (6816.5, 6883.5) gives 1.72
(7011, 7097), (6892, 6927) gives 1.48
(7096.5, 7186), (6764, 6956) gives 1.28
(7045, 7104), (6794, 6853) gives 1.59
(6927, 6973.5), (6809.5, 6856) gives 1.42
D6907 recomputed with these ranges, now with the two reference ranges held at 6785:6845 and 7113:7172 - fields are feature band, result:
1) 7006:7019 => -4.46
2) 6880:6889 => 0.53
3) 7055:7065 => -1.98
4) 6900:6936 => -2.76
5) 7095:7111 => -1.87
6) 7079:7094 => -2.70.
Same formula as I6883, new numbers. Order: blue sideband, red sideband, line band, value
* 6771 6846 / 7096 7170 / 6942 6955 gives -3.9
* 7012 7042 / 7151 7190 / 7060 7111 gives 3.7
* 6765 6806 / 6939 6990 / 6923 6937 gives 0.8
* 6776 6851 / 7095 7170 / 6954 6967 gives -3.1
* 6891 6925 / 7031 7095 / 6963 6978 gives -1.4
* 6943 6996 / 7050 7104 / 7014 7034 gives -2.5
